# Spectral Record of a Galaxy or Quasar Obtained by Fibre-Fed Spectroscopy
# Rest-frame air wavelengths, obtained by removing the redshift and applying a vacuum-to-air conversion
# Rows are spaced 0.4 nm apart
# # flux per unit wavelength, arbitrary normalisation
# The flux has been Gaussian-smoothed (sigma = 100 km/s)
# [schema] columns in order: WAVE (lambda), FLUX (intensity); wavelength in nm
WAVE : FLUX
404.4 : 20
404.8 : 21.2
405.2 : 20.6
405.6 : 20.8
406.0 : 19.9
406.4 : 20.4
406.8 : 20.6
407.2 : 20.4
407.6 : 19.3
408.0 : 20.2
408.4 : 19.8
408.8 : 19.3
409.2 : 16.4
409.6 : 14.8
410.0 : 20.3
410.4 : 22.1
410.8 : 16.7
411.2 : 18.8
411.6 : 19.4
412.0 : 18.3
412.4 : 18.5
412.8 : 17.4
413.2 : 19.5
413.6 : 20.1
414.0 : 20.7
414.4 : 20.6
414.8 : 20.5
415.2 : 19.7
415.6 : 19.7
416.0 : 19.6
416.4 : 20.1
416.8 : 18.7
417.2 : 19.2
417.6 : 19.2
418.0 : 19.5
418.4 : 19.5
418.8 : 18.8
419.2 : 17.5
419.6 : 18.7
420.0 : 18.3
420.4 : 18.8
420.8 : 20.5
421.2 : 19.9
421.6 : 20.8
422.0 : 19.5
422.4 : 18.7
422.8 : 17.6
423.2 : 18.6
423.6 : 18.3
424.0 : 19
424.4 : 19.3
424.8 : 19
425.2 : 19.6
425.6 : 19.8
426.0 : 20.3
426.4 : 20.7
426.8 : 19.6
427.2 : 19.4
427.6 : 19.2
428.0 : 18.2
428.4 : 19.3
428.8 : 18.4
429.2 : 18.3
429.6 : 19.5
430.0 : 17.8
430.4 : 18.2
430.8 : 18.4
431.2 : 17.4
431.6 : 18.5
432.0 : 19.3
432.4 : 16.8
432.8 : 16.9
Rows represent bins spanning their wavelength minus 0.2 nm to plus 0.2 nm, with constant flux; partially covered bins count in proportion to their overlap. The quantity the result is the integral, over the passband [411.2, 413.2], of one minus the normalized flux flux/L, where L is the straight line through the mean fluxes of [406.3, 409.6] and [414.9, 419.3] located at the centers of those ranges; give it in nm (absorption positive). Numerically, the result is 0.07 nm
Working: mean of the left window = 19.2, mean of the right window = 19.3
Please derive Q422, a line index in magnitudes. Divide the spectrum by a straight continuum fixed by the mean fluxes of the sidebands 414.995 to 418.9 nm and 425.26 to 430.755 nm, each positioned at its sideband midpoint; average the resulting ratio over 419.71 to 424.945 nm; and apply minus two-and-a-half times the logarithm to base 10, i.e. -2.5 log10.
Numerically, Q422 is 0.01 mag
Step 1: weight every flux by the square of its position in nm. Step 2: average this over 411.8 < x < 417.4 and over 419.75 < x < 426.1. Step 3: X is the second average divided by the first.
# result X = 1.0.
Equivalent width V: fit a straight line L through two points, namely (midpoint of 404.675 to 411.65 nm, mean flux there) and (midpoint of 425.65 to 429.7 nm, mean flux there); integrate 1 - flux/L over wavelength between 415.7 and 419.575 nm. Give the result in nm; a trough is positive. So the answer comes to 0.06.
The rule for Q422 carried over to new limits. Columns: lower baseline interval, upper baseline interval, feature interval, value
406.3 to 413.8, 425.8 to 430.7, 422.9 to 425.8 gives 0.00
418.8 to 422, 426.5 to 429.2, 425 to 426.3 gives -0.05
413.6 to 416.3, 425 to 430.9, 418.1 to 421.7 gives 0.03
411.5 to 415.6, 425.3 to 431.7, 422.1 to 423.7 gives 0.05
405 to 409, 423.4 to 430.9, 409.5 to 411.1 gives 0.07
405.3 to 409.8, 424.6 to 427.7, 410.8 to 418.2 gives 0.01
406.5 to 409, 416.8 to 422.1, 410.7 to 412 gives 0.07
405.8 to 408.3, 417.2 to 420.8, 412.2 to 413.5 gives 0.05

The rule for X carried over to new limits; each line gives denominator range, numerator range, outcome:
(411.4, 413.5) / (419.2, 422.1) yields 1.08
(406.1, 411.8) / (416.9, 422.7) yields 1.05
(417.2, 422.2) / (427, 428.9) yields 1.02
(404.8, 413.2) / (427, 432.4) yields 1.06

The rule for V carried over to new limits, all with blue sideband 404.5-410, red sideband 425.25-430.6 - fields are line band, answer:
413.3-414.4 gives -0.05 nm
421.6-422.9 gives 0.02 nm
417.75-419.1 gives 0.01 nm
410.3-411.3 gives 0.03 nm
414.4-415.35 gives -0.04 nm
